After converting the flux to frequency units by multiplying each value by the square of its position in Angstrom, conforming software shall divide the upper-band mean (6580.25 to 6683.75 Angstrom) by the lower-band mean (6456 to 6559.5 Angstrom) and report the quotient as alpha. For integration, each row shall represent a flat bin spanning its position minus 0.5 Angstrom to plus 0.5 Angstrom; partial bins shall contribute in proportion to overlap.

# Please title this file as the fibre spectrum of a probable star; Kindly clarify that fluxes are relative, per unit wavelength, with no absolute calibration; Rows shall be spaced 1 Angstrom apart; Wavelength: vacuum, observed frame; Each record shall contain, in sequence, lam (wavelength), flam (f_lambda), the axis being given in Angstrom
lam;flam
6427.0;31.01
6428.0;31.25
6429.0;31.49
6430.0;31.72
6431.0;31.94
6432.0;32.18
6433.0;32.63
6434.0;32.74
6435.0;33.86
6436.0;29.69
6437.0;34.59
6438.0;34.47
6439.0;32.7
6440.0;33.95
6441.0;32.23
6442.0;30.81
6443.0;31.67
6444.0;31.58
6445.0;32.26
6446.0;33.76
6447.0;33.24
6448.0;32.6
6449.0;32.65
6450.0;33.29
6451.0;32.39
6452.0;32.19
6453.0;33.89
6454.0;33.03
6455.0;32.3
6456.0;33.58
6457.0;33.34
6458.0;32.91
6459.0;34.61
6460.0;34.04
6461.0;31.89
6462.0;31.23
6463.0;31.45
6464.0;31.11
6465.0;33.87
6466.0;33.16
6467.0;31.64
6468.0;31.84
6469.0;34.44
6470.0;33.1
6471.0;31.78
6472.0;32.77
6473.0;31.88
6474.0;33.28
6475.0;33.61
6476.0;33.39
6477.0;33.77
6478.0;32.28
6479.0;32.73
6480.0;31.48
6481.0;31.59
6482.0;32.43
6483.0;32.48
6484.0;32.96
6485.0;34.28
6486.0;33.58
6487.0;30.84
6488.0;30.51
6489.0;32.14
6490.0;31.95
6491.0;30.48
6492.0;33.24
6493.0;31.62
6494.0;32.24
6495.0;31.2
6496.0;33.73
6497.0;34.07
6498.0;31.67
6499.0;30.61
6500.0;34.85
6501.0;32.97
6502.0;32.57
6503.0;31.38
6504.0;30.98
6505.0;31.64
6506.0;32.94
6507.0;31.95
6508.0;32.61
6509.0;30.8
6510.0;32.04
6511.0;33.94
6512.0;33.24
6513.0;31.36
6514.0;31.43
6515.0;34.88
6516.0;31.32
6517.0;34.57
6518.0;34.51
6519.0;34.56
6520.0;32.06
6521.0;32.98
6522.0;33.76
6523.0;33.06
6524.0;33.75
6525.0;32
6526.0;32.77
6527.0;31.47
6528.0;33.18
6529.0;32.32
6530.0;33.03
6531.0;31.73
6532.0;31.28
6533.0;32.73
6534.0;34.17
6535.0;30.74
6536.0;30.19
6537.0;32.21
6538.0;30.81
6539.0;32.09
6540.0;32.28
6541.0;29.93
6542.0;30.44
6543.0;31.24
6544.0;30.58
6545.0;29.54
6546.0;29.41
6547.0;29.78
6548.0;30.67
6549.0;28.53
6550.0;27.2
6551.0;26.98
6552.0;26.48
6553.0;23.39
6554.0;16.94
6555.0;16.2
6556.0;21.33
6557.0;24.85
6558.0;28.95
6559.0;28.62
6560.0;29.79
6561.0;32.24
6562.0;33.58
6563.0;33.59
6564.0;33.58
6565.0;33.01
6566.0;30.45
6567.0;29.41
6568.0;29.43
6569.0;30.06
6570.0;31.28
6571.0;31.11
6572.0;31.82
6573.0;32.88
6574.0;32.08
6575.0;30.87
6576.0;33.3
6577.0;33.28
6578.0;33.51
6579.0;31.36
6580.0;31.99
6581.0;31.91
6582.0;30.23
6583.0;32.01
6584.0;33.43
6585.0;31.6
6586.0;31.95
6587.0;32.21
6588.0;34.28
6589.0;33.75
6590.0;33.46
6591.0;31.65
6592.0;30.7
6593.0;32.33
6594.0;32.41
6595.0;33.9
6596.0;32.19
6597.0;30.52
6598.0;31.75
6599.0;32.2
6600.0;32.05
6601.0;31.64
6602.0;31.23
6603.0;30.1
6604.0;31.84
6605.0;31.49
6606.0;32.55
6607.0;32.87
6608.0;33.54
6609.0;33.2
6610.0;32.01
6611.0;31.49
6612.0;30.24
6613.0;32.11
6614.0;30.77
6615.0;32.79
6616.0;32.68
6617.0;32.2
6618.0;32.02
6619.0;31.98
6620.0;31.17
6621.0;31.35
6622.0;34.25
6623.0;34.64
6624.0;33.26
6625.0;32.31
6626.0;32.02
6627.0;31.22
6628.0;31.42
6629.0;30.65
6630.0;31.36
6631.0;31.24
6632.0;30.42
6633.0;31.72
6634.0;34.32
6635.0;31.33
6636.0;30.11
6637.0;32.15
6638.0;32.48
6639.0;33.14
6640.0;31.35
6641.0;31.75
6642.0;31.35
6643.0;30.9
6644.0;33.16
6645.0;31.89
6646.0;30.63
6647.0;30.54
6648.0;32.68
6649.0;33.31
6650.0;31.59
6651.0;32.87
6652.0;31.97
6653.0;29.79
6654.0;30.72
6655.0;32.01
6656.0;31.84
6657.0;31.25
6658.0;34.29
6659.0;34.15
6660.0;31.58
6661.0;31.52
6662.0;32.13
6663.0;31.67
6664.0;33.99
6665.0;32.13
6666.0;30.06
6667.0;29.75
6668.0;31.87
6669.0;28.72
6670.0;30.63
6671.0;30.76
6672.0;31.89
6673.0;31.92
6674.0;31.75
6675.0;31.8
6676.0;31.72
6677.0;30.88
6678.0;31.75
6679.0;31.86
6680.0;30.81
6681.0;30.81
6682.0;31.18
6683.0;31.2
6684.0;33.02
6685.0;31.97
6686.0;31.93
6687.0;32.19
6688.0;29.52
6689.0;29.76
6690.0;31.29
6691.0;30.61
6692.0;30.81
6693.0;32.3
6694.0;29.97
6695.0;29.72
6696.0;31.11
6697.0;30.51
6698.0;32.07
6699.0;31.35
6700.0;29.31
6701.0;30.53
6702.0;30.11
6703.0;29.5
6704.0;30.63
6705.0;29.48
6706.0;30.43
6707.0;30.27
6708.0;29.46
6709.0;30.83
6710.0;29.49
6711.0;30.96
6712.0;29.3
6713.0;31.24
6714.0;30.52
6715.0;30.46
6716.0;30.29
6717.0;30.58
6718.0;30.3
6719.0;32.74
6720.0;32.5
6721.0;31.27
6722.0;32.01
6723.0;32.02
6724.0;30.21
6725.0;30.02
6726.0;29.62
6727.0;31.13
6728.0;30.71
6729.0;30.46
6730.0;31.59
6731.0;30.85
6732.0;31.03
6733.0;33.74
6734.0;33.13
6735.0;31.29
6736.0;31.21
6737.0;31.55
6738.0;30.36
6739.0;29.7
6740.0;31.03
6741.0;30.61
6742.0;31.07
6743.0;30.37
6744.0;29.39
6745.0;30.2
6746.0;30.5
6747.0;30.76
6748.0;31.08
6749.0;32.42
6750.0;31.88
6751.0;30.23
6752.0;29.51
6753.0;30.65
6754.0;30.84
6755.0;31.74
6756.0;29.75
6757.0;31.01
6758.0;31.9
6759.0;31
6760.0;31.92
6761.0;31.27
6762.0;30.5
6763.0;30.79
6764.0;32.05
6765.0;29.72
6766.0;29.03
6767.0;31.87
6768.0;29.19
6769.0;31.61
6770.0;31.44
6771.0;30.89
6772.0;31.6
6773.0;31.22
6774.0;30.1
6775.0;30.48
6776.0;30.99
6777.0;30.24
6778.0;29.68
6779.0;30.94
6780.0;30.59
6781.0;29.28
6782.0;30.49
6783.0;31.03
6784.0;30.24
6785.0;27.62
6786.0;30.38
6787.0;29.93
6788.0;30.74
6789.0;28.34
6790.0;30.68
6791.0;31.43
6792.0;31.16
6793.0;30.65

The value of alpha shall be 1.05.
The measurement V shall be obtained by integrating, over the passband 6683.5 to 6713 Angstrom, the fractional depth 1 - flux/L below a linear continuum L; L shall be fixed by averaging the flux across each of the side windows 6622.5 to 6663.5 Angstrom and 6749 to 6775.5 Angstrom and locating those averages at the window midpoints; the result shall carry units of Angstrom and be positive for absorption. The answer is 0.75 Angstrom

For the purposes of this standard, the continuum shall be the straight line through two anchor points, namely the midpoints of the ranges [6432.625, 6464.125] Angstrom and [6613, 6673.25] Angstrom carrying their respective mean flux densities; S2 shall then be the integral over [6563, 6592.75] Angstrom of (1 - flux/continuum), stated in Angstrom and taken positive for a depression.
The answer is 0.1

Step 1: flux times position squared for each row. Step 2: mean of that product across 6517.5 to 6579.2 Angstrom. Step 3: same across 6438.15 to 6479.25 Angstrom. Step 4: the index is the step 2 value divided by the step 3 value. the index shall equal 0.96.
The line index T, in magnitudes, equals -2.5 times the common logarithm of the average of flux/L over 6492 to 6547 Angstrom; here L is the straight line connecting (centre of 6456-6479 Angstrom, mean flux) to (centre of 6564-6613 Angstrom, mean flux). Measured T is 0.01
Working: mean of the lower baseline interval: 32.8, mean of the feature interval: 32.2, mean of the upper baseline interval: 31.9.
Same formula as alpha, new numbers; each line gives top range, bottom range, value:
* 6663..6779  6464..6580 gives 1.04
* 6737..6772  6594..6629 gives 1.00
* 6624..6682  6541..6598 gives 1.07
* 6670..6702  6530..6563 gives 1.12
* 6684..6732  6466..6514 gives 1.01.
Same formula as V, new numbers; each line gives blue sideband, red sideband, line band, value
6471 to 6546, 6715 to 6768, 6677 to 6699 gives 0.1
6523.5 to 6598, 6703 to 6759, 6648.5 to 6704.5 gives -1.0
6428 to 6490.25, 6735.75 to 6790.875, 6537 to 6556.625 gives 2.7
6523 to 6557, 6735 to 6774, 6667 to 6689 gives -0.6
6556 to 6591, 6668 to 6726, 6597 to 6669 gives -1.6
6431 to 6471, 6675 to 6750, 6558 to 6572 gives 0.3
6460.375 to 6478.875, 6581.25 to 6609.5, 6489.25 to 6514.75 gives 0.2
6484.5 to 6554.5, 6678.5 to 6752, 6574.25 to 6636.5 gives -1.7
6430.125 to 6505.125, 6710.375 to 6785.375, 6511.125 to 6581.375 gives 2.8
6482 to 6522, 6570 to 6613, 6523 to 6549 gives 0.7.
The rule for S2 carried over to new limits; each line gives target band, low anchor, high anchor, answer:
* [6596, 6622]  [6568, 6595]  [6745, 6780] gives 0.0 Angstrom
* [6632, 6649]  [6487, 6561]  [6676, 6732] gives -0.5 Angstrom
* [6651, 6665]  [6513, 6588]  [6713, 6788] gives -0.6 Angstrom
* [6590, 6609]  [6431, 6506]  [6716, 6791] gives -0.2 Angstrom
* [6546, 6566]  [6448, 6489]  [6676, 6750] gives 2.7 Angstrom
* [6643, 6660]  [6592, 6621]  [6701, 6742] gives -0.3 Angstrom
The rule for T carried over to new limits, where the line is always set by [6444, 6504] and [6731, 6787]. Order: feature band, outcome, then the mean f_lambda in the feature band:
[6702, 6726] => 0.016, 30.6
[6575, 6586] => -0.009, 32.2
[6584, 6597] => -0.022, 32.5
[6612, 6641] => -0.012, 32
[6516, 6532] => -0.022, 32.9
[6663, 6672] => 0.010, 31.1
